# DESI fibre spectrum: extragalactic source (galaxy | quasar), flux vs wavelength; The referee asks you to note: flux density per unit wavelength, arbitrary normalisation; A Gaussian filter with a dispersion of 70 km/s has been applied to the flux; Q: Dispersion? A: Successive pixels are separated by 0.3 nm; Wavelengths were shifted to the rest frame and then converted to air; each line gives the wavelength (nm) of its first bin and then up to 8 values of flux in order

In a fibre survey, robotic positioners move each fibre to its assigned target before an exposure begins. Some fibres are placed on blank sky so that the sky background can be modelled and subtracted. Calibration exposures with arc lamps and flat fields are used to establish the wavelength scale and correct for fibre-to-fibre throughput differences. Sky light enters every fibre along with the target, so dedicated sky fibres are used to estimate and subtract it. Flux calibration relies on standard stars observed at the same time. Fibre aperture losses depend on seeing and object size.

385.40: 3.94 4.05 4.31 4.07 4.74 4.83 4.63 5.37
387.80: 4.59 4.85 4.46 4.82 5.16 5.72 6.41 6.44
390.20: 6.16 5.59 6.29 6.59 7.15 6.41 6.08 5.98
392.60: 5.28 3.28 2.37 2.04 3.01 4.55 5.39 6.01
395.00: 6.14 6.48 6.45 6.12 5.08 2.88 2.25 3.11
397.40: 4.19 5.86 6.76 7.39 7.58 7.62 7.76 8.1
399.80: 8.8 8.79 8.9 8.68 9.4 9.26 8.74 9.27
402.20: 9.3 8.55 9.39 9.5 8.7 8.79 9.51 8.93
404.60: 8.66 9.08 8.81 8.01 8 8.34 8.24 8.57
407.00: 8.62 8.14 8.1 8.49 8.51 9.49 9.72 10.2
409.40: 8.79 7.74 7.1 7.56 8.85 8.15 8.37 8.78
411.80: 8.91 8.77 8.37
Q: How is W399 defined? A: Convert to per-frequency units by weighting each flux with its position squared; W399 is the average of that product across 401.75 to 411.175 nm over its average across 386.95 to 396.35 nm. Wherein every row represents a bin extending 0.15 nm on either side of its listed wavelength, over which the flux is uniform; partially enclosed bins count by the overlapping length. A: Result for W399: 1.76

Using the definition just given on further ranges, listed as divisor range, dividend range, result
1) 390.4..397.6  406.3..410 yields 1.88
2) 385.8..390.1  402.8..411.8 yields 1.89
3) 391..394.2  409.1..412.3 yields 1.93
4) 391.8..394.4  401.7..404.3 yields 2.28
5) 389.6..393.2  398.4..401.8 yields 1.53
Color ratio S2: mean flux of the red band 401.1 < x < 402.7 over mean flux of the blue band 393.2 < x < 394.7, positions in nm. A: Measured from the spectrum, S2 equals 2.36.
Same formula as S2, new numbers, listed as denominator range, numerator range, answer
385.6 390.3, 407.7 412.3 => 1.71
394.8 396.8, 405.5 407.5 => 1.57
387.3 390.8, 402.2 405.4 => 1.65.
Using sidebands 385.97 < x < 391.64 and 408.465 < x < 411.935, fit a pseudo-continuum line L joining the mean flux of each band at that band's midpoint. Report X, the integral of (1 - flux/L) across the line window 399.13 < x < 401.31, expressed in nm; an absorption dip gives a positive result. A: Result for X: -0.49 nm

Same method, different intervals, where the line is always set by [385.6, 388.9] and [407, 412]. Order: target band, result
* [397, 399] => 0.14 nm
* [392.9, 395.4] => 0.64 nm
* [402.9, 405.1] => -0.42 nm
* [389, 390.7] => -0.30 nm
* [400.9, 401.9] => -0.28 nm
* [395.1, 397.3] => 0.54 nm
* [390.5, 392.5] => -0.35 nm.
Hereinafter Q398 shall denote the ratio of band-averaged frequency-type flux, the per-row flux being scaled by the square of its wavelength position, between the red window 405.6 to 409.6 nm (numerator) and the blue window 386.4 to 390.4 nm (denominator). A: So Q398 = 1.83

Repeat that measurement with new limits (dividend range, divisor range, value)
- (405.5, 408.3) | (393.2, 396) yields 1.78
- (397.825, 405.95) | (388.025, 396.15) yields 1.68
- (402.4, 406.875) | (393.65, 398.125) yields 1.85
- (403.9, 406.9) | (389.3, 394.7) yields 1.75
